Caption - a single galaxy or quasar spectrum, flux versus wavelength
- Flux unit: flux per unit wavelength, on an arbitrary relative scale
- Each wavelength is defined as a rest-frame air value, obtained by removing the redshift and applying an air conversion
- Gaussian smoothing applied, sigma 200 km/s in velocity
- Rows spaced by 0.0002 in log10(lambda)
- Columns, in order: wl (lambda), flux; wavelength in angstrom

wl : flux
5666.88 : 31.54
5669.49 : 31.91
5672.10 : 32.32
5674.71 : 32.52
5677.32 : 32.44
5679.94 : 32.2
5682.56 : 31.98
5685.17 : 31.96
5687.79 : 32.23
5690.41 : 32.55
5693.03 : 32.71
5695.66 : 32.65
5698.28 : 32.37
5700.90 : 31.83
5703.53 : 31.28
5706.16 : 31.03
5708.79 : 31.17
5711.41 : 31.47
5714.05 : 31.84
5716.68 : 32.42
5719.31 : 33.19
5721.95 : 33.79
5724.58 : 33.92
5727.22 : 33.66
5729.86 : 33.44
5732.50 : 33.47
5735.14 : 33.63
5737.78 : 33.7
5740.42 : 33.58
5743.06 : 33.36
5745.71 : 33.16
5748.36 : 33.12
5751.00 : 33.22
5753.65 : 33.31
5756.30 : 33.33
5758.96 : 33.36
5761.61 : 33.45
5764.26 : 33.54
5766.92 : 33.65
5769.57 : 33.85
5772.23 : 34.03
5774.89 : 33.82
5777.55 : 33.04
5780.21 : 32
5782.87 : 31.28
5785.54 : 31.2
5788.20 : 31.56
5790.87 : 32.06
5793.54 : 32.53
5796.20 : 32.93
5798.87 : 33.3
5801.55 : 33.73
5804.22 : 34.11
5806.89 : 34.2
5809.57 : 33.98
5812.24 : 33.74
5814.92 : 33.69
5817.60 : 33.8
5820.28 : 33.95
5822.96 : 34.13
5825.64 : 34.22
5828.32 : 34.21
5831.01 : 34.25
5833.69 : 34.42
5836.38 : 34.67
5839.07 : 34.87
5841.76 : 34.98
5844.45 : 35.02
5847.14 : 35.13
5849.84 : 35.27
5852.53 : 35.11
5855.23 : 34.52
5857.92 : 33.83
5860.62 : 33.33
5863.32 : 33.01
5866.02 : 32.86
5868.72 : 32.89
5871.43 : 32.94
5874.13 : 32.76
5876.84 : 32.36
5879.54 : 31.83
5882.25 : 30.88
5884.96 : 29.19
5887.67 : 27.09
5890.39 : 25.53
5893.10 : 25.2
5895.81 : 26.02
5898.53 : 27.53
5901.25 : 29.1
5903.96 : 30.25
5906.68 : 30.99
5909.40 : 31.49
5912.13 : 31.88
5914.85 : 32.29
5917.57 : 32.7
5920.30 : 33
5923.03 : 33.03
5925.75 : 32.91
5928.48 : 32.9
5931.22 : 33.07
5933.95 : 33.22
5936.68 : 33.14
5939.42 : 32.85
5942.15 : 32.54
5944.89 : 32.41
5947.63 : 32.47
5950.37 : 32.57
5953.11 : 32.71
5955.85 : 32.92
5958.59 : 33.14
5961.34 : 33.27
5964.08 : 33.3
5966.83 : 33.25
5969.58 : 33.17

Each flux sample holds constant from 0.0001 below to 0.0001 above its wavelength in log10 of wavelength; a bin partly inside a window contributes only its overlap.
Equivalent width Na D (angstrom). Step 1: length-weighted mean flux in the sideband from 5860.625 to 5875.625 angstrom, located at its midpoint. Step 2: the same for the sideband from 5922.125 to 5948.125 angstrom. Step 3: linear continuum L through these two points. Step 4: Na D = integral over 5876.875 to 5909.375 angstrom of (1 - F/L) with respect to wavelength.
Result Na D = 4.1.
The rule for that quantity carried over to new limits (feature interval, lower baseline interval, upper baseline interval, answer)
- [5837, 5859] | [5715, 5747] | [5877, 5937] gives -2.30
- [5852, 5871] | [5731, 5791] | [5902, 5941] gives -0.53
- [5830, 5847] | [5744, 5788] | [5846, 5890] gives -1.08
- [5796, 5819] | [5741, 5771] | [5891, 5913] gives -1.41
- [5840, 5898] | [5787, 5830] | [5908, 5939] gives 2.19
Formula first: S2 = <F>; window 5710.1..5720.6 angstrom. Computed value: 32.2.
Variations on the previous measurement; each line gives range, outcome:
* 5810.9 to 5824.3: 33.9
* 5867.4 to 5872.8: 32.9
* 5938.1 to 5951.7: 32.6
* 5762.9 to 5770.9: 33.7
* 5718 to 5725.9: 33.6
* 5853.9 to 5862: 33.9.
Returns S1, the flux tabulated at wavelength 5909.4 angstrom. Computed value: 31.49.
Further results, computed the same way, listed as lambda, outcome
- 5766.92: 33.65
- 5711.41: 31.47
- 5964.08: 33.3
